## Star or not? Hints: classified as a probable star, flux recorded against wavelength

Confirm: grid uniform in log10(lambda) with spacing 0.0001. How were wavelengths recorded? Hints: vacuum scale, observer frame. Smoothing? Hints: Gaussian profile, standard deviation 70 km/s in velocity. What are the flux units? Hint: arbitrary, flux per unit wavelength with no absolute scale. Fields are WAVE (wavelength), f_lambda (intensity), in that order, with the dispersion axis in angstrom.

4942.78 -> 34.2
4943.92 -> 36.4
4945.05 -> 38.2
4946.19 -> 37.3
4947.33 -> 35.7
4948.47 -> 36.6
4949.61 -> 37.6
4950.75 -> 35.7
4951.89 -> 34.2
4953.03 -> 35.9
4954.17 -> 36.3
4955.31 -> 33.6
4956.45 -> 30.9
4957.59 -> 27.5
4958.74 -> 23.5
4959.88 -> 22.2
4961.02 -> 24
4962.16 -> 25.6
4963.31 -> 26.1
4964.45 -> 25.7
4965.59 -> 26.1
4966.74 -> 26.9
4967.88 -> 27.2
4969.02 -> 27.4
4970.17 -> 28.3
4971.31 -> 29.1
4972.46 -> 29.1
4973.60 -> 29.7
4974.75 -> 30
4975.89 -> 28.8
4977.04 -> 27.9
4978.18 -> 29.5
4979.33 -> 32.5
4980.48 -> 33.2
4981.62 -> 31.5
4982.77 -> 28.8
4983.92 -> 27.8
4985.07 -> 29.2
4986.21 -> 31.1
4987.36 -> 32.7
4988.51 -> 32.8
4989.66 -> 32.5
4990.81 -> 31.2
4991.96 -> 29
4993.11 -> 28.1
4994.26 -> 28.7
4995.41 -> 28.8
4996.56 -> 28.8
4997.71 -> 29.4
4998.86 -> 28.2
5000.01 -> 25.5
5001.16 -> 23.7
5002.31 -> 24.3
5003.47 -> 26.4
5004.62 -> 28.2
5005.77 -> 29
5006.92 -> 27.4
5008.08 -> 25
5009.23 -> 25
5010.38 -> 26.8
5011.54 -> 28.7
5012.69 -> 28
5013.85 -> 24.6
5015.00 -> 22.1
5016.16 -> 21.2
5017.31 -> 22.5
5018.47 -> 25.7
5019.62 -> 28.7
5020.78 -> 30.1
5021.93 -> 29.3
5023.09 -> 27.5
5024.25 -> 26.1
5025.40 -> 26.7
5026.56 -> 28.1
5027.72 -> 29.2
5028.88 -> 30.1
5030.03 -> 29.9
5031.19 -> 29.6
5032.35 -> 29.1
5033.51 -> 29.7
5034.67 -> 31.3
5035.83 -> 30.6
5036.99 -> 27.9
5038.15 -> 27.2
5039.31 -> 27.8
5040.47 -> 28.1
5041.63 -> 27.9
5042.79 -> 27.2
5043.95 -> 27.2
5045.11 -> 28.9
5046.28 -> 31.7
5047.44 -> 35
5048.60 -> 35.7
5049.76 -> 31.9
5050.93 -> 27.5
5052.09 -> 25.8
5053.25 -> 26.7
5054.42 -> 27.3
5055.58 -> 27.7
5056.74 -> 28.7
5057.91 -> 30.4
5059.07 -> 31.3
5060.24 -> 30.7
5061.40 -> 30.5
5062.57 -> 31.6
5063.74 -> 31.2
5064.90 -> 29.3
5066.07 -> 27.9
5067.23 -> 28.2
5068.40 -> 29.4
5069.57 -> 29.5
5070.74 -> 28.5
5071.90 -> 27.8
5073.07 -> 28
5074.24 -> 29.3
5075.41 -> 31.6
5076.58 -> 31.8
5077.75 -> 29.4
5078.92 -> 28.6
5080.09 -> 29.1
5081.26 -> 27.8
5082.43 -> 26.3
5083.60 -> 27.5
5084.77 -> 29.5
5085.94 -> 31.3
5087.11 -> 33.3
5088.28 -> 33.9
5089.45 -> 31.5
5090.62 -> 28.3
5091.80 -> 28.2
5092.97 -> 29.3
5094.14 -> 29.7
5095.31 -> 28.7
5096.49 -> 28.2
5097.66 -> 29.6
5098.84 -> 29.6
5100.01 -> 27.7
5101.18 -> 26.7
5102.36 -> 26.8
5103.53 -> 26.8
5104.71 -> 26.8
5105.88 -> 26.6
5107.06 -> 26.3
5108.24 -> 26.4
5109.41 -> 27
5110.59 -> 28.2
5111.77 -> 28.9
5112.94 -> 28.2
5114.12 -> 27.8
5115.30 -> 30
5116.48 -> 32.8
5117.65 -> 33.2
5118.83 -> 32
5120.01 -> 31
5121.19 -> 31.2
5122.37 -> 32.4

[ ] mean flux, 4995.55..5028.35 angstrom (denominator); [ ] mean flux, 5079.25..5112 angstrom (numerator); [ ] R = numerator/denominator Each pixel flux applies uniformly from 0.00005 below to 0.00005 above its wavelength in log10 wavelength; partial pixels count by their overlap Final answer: 1.1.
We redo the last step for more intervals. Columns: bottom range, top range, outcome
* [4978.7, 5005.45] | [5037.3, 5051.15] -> 1.02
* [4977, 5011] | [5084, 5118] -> 1.01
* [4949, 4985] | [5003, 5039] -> 0.93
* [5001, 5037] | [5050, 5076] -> 1.07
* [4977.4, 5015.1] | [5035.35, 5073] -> 1.03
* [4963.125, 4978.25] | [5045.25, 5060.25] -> 1.07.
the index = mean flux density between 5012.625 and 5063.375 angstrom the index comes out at 28.5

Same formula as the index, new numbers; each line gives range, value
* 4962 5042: 28.2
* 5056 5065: 30.5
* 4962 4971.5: 26.9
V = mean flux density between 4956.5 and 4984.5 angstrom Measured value 27.9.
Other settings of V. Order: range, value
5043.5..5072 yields 29.7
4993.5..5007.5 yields 27.4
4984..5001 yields 29.5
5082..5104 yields 29.1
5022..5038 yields 28.9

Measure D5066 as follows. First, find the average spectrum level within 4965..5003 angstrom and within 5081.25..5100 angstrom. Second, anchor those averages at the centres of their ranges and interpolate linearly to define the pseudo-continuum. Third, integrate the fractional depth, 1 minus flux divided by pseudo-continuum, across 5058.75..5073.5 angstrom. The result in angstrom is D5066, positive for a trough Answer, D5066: 0.0 angstrom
